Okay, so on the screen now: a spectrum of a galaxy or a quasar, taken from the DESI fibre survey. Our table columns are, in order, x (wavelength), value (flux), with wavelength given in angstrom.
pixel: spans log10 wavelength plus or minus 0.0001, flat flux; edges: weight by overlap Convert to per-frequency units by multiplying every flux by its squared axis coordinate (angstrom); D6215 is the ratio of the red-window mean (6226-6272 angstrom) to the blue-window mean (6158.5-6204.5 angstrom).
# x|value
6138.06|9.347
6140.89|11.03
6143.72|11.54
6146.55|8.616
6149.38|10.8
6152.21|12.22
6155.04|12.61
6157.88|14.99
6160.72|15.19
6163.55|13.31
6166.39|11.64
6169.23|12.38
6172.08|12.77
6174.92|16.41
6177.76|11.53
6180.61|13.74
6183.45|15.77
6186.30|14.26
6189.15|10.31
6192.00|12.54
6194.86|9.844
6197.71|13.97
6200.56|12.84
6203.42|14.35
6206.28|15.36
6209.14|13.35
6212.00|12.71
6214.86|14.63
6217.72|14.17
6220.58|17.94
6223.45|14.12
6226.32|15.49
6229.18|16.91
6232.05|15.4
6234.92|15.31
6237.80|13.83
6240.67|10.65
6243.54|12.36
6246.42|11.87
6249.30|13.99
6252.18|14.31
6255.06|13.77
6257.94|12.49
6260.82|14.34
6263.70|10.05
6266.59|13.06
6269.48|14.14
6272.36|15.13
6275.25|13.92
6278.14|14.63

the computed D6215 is 1.1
